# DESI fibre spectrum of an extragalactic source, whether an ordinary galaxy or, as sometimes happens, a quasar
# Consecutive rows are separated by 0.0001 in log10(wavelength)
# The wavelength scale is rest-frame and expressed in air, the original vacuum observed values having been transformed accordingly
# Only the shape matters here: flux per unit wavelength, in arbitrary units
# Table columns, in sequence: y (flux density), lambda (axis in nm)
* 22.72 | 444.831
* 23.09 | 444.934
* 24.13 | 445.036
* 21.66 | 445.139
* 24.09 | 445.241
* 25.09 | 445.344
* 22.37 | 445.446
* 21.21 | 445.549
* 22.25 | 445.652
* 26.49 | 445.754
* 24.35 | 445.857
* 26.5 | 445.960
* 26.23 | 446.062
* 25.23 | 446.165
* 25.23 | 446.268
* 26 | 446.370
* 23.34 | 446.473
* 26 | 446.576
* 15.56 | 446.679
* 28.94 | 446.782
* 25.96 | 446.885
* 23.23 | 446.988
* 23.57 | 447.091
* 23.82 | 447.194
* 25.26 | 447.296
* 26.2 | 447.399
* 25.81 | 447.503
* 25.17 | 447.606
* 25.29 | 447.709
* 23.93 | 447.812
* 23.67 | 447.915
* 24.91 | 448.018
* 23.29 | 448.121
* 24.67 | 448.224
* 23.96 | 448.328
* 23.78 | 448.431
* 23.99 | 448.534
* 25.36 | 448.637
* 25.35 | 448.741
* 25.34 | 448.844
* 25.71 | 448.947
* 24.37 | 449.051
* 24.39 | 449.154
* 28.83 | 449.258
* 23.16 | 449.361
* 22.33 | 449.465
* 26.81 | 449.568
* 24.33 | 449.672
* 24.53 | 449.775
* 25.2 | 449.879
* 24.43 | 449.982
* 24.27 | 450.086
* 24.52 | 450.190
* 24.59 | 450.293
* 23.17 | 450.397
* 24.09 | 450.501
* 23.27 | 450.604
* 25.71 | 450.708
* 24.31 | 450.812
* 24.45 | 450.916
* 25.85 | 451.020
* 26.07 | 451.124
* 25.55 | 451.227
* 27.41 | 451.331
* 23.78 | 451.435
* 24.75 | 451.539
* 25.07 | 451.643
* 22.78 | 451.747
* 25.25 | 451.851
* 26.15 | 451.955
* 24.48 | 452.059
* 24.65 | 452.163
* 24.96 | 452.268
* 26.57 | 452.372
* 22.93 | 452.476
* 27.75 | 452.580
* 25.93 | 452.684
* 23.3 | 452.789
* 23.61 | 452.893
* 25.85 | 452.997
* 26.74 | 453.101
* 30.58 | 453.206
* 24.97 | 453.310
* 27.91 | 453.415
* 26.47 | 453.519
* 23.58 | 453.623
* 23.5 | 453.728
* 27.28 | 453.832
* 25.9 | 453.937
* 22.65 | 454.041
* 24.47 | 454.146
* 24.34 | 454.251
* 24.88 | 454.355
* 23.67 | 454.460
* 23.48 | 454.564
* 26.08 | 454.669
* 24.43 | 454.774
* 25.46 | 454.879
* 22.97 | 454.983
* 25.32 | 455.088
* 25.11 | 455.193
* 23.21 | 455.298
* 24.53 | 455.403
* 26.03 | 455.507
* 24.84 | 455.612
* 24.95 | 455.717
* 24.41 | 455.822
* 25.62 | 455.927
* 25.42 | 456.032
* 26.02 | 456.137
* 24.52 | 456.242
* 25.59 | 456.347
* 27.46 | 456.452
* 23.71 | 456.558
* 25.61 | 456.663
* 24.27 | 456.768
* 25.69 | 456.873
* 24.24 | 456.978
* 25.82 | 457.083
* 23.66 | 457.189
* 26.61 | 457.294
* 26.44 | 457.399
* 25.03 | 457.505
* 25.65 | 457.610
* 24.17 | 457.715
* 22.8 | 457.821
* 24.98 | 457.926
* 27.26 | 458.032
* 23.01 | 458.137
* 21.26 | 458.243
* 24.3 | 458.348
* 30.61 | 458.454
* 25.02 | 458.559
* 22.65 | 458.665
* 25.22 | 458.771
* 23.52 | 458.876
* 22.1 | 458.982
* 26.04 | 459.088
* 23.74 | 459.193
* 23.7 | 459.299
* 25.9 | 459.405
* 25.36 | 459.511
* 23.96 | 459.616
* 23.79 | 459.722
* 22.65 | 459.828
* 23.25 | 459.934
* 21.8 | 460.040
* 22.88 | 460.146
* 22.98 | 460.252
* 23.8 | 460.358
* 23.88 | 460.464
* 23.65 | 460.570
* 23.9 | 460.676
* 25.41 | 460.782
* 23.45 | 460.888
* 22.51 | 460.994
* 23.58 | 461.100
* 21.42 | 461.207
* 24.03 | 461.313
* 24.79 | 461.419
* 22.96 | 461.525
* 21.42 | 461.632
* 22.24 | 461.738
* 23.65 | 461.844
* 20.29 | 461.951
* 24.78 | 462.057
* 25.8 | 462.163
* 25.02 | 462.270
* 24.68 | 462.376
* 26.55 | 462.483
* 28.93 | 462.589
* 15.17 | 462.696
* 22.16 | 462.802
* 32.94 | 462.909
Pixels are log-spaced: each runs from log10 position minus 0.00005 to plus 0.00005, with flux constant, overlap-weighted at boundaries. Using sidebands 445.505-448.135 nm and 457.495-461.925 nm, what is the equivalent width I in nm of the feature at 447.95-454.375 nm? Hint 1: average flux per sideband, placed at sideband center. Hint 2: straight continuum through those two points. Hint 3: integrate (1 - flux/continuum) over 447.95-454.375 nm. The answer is -0.18 nm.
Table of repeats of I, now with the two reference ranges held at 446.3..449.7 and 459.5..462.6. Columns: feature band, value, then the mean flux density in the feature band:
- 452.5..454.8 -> -0.104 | 25.3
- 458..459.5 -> -0.045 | 24.6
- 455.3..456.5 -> -0.062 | 25.3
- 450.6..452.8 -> -0.068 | 25.1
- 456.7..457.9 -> -0.050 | 25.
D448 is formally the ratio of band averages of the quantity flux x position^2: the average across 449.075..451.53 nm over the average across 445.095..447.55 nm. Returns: 1.0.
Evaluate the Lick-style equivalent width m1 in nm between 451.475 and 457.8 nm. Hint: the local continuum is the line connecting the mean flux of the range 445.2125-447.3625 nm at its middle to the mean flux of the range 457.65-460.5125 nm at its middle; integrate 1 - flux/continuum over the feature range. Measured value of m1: -0.24 nm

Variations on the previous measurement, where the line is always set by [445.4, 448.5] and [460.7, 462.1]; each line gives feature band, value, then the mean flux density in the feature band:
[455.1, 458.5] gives -0.22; 25.1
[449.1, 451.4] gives -0.07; 24.9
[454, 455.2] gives -0.03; 24.4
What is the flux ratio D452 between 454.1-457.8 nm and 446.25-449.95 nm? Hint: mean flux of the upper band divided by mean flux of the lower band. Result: 1.01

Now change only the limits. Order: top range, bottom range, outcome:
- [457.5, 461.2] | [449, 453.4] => 0.96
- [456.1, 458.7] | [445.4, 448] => 1.02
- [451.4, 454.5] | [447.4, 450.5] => 1.02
